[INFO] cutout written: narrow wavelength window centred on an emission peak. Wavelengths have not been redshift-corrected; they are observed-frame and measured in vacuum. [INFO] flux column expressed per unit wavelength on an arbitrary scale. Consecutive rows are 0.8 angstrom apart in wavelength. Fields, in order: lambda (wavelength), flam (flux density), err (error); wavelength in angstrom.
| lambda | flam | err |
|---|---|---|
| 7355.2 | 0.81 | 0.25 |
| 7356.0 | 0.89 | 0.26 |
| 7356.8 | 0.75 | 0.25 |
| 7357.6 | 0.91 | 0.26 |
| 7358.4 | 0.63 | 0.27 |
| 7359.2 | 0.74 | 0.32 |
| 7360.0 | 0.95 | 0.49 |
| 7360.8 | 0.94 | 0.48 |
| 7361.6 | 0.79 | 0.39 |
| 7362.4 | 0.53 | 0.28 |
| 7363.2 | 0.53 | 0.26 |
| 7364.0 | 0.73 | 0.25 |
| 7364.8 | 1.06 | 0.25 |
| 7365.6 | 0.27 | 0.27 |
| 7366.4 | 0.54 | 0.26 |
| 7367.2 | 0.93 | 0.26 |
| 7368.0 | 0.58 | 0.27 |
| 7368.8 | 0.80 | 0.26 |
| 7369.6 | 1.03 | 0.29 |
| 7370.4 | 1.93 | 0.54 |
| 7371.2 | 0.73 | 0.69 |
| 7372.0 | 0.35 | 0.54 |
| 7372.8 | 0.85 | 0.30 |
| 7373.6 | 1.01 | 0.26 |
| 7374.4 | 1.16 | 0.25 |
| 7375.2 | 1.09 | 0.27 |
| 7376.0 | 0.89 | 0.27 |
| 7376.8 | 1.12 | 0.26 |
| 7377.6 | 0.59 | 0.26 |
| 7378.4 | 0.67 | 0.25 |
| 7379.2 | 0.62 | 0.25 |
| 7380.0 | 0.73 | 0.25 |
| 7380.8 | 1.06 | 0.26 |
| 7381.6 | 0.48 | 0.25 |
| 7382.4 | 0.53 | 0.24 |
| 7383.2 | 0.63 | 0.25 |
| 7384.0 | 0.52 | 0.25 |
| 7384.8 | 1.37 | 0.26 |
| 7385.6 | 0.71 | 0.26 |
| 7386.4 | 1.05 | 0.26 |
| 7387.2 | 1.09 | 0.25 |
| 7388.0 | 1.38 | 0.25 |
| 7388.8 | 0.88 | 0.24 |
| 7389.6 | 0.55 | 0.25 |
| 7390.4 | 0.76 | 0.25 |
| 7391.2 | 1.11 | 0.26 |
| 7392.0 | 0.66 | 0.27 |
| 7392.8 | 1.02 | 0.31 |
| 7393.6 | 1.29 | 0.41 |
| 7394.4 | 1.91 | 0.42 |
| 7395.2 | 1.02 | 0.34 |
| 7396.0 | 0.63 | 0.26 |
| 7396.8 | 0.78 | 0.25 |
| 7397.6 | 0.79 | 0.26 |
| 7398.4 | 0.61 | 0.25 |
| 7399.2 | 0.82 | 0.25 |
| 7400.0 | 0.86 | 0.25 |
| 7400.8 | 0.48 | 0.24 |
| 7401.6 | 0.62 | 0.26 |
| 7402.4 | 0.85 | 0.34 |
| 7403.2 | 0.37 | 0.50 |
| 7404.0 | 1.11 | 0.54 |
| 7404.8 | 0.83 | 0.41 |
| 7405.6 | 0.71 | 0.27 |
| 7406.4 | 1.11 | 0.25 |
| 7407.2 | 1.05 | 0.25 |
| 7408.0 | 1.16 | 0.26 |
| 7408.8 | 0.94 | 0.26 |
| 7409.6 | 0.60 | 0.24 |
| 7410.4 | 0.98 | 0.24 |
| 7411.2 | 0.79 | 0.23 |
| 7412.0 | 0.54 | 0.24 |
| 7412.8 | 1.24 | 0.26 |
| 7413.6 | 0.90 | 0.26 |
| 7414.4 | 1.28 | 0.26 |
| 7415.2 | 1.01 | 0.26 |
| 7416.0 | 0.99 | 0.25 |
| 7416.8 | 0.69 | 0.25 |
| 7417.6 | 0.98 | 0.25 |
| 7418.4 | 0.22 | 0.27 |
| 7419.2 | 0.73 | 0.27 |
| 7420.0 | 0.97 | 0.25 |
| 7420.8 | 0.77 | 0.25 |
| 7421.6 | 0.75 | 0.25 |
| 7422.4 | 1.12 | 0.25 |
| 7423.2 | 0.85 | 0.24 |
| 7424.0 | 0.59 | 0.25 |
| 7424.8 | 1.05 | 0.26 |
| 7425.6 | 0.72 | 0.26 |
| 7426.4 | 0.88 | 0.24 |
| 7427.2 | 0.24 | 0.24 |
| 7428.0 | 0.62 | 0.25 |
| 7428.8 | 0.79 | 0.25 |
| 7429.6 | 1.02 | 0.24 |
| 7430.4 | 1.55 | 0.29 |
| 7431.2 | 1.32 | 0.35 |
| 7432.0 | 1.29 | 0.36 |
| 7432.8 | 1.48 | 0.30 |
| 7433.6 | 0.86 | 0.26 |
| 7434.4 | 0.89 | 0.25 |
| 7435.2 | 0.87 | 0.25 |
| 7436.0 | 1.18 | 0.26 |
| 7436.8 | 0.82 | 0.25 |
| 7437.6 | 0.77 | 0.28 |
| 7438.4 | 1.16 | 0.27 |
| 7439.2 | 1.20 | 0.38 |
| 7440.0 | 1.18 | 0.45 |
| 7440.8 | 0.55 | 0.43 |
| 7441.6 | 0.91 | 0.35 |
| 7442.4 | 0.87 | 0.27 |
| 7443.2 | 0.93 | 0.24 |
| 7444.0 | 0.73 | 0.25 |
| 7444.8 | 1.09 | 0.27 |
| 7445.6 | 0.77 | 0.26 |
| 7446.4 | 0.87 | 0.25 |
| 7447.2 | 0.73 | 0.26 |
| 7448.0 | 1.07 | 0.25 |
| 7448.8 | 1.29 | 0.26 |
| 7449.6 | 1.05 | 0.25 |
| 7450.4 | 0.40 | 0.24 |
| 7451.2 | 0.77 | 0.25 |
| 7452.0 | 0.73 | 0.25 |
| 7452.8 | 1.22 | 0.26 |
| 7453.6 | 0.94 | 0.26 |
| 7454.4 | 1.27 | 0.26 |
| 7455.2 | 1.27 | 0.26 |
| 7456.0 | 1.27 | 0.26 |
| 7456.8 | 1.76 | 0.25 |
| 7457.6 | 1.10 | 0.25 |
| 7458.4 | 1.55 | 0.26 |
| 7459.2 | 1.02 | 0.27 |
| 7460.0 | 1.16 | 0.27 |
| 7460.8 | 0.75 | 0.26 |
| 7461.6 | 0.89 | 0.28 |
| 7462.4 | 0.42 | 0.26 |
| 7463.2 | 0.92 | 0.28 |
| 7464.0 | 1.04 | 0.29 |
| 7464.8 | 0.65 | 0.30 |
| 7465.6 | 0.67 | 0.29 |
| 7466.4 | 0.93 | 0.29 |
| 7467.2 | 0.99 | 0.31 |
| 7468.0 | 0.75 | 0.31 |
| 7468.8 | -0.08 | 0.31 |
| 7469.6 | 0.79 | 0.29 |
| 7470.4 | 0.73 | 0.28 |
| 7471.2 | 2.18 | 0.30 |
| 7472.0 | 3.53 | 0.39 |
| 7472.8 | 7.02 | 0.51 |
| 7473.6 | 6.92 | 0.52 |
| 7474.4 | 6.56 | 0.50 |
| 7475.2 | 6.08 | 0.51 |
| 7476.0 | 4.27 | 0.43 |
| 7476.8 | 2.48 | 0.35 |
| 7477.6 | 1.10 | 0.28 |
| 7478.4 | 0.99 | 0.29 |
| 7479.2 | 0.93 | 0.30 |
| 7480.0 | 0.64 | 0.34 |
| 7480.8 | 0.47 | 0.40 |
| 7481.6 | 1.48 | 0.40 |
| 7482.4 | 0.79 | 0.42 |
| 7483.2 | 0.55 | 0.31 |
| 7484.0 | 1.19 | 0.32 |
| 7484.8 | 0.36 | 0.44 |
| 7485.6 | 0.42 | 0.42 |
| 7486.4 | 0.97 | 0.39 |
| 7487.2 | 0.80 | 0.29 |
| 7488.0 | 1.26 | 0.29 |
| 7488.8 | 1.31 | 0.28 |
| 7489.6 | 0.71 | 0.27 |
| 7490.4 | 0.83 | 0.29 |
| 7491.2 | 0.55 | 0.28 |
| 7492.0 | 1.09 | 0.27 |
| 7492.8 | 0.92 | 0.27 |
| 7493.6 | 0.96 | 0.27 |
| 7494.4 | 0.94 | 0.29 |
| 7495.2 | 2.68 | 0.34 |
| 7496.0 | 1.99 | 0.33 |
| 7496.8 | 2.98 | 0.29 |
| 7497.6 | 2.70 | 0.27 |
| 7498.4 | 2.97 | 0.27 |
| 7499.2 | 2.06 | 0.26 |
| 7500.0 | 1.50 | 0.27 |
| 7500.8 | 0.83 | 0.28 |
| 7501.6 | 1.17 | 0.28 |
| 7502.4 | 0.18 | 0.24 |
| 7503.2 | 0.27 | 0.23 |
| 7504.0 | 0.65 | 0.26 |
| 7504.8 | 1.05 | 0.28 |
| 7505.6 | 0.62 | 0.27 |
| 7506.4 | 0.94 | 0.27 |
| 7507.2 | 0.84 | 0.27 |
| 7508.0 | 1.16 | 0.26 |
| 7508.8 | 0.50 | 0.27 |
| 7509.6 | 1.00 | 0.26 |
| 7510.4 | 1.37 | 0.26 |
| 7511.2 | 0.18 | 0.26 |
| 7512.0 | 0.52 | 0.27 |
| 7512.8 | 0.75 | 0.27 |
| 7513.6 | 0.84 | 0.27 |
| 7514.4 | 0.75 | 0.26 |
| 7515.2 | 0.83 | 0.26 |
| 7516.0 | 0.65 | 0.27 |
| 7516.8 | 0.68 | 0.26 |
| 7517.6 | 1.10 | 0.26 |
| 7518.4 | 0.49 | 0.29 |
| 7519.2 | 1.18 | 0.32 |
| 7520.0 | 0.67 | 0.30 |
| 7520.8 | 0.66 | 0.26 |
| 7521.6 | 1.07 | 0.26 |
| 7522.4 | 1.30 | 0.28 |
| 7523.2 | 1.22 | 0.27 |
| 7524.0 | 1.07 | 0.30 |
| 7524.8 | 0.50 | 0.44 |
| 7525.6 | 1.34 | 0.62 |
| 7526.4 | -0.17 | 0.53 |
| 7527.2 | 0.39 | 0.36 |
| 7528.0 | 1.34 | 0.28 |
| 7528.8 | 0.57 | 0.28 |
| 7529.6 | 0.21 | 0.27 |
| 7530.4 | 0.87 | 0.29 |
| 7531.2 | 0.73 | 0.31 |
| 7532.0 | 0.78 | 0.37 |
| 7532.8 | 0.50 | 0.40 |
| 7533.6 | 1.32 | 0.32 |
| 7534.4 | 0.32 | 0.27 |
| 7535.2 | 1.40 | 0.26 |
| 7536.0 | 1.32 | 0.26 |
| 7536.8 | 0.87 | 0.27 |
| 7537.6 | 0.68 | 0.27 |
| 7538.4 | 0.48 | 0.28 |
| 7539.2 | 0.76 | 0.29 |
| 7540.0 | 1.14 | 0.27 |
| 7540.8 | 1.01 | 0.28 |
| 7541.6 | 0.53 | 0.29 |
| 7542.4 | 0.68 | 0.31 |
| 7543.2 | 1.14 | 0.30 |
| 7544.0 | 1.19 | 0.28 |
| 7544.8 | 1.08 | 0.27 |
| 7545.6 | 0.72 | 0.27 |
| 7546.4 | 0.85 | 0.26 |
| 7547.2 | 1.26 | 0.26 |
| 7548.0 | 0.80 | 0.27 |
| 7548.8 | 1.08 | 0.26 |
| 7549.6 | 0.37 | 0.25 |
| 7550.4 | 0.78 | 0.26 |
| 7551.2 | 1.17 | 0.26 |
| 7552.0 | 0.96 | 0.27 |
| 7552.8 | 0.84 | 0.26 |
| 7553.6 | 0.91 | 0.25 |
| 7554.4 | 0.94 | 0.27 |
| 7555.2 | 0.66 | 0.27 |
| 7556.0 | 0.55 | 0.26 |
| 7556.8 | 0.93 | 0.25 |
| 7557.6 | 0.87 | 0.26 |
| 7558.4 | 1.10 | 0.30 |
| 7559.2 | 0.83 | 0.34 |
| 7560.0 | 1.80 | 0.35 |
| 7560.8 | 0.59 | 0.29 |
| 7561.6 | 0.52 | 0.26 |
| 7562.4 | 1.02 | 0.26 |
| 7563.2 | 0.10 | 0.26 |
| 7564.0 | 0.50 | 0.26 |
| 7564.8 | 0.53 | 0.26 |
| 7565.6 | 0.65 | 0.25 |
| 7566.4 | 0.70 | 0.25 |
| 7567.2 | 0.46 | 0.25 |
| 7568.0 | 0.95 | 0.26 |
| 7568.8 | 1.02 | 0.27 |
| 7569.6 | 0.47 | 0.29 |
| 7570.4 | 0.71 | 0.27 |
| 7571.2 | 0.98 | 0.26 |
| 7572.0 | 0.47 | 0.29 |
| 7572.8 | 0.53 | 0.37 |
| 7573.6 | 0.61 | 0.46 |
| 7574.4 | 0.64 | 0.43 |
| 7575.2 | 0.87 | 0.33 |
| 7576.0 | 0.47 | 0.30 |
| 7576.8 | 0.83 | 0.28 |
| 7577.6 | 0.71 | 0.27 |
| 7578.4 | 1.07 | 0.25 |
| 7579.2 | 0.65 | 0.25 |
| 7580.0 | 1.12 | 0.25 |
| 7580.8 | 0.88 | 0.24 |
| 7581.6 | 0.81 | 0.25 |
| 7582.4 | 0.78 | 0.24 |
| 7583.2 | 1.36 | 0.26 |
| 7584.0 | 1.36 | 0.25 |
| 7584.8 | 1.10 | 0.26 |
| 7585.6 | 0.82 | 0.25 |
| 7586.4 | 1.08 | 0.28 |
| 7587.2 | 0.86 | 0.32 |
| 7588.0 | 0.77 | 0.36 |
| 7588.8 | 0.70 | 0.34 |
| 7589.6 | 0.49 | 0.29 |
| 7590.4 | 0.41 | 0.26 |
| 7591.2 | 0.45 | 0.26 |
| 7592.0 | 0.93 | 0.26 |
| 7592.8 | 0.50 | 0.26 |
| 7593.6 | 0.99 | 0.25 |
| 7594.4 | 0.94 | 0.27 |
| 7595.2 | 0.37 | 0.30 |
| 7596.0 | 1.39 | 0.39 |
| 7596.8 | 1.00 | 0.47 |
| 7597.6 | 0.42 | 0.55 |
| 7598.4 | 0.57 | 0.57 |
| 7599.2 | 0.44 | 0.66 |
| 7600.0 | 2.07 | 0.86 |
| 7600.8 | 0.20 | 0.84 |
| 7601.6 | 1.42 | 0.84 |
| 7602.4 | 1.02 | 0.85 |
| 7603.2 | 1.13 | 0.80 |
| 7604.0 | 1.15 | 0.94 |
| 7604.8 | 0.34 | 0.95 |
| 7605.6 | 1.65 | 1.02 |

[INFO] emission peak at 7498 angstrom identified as [N II] 6583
